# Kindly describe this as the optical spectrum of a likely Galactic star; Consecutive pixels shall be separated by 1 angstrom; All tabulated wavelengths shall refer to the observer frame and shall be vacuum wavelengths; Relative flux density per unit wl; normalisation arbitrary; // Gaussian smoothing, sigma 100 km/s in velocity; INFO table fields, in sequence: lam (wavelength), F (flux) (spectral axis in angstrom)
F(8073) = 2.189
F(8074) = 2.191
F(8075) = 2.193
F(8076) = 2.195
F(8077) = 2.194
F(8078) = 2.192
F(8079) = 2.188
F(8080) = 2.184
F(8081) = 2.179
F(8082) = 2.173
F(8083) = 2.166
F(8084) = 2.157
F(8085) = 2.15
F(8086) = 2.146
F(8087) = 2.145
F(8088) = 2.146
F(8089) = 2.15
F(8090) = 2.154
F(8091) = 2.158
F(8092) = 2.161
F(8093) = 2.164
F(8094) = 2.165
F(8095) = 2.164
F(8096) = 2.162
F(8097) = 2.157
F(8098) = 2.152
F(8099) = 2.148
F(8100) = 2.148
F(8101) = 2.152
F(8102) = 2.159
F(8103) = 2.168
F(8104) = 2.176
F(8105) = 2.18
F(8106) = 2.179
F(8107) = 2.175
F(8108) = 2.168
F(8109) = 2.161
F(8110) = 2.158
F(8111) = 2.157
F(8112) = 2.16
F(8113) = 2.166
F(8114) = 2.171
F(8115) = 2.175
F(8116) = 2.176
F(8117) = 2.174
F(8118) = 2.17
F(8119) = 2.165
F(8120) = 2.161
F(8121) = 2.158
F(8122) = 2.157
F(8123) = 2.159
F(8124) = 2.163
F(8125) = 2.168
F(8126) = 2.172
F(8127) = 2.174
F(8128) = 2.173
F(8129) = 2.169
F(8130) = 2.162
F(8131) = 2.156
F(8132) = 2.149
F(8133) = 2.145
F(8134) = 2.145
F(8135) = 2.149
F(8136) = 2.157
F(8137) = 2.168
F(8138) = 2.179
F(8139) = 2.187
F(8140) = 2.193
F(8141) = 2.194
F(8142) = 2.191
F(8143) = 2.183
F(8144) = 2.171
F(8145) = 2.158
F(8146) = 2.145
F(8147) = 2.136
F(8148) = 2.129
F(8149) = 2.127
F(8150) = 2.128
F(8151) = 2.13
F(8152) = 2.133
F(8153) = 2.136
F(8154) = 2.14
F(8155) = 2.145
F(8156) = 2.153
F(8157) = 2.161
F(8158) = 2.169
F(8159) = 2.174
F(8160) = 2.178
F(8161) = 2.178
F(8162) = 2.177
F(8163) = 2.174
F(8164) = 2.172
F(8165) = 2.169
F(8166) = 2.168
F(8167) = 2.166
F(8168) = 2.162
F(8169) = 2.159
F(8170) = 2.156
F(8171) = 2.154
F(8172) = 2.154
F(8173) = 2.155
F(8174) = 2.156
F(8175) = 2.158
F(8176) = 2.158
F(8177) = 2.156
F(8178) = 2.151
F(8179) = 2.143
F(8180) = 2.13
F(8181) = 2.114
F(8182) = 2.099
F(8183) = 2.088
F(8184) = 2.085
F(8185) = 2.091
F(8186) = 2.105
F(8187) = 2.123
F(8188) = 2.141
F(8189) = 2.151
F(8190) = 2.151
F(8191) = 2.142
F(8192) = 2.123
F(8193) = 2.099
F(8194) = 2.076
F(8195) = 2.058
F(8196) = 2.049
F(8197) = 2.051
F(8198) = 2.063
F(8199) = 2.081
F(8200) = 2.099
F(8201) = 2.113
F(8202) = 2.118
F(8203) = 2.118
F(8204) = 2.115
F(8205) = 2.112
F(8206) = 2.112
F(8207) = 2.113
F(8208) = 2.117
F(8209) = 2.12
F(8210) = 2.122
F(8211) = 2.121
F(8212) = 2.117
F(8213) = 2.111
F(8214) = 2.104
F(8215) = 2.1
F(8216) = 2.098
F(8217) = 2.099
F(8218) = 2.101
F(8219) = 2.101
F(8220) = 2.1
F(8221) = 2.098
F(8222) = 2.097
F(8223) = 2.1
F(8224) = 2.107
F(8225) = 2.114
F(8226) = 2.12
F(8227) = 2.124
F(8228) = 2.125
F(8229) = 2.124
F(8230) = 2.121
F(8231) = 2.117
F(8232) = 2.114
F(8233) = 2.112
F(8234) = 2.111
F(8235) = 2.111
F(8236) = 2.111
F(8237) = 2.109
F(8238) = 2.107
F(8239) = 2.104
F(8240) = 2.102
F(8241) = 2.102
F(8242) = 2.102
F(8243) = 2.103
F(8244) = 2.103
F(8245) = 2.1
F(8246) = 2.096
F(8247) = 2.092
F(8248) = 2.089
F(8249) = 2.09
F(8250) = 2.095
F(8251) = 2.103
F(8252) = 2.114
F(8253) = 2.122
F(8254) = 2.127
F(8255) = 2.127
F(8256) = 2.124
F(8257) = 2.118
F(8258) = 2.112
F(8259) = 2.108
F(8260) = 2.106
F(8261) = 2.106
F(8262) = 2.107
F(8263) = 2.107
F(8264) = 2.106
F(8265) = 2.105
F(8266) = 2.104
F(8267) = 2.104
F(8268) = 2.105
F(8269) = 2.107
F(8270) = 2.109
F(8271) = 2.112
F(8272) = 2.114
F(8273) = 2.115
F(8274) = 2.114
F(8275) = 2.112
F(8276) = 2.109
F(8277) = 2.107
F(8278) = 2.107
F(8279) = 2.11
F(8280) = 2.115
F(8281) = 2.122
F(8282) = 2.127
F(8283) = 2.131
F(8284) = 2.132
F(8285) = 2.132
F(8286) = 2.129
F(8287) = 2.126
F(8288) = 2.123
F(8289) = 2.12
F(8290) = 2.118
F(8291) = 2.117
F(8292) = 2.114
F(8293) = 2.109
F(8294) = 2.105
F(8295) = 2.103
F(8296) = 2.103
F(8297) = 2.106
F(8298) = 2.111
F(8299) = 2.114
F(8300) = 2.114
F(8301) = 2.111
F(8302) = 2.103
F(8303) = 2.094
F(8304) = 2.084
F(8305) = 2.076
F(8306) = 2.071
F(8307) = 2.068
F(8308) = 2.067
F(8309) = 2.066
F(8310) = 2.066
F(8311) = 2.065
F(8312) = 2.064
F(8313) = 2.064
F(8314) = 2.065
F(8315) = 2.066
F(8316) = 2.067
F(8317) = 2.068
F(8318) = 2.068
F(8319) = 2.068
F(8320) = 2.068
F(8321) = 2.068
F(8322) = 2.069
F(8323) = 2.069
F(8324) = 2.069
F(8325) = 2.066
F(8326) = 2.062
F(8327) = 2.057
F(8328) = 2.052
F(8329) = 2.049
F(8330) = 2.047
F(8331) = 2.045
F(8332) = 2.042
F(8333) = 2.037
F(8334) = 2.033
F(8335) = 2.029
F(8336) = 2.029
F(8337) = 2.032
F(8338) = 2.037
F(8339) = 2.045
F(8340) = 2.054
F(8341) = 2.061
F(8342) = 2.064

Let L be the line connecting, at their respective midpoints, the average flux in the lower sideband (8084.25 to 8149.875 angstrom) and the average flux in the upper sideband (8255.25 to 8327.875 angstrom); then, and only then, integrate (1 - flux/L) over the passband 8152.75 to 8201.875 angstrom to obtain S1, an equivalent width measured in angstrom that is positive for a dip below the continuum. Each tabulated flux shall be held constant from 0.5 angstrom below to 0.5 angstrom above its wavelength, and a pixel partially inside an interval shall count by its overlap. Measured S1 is 0.14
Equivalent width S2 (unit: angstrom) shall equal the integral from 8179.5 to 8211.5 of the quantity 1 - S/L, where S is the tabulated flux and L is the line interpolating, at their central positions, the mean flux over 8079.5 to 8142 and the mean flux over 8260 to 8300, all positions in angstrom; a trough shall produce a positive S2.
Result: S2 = 0.5 angstrom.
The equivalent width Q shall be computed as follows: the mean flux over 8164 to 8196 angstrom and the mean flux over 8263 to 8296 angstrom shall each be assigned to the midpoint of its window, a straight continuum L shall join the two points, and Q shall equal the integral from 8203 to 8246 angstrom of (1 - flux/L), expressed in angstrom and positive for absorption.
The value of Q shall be 0.3 angstrom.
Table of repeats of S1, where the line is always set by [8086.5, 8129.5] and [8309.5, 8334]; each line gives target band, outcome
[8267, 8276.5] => -0.12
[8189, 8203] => 0.16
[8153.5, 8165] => -0.15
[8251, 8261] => -0.12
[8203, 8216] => 0.01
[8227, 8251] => -0.07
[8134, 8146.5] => -0.14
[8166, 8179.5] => -0.15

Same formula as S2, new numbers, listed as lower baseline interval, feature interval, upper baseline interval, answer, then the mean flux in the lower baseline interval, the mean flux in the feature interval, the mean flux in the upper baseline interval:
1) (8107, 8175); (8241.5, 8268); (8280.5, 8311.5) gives 0.2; 2.16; 2.11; 2.1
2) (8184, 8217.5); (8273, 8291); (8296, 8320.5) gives -0.3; 2.11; 2.12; 2.08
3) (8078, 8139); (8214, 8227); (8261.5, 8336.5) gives 0.1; 2.16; 2.1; 2.09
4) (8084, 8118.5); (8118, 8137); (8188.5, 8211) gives -0.1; 2.16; 2.16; 2.11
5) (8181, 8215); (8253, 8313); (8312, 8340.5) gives -1.0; 2.11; 2.11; 2.05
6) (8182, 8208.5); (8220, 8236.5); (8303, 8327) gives -0.1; 2.1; 2.11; 2.07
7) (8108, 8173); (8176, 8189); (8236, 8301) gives 0.1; 2.16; 2.12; 2.11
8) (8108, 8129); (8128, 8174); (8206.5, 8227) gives -0.3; 2.17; 2.16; 2.11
